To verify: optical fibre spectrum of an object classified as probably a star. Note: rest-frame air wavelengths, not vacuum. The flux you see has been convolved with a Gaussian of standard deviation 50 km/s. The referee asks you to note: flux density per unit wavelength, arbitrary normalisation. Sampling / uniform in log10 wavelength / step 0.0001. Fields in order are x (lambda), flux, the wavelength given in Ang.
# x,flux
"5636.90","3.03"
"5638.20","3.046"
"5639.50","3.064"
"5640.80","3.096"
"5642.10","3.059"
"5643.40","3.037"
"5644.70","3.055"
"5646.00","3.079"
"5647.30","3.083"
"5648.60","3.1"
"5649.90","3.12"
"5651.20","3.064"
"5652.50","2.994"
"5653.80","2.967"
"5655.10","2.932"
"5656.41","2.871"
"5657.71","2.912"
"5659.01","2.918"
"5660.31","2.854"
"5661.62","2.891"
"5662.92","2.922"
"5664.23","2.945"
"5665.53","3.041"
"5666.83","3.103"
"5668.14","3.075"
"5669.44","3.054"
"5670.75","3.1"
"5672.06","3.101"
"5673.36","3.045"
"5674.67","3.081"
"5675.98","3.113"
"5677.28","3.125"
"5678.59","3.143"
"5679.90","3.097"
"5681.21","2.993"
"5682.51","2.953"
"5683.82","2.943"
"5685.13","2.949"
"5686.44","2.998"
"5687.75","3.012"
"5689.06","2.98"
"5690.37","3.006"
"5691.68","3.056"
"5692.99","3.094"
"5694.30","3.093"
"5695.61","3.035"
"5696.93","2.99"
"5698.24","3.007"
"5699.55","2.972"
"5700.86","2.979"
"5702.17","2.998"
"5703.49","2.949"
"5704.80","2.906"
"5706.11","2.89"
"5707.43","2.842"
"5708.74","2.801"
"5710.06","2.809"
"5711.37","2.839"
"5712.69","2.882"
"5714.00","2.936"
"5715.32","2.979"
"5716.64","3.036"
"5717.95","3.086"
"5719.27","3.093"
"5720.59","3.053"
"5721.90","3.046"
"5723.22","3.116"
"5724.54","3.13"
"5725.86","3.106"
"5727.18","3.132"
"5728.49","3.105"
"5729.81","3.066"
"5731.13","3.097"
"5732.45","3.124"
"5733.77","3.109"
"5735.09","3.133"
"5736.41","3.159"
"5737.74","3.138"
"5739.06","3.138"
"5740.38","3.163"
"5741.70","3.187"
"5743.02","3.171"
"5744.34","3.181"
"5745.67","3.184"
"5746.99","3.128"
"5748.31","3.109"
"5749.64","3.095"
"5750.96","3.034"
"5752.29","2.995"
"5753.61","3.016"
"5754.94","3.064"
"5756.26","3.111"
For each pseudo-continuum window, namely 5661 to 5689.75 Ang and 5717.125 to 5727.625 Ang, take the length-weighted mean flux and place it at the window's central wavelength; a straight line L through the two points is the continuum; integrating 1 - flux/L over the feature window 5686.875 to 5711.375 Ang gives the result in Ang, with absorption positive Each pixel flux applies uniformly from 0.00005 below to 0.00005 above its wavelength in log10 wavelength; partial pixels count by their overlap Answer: 0.8 Ang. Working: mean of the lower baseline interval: 3.03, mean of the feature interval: 2.96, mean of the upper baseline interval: 3.09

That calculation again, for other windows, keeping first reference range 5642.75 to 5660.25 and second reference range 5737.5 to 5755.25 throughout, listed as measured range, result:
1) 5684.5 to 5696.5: 0.10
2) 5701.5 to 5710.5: 0.53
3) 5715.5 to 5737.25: -0.04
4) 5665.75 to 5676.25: -0.18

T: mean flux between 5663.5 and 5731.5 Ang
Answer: 3.02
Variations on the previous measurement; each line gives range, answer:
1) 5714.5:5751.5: 3.11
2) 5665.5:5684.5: 3.07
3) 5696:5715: 2.92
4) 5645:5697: 3.02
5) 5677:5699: 3.03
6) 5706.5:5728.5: 3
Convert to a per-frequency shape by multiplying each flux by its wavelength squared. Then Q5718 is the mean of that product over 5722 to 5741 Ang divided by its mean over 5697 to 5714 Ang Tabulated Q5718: 1.08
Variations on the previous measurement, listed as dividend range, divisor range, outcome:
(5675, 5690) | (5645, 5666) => 1.03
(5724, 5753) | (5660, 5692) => 1.06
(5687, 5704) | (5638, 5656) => 1.01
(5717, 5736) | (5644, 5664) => 1.07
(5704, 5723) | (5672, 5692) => 0.98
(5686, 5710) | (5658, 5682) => 0.99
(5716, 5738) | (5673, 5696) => 1.04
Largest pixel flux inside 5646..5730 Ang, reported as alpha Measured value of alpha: 3.143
